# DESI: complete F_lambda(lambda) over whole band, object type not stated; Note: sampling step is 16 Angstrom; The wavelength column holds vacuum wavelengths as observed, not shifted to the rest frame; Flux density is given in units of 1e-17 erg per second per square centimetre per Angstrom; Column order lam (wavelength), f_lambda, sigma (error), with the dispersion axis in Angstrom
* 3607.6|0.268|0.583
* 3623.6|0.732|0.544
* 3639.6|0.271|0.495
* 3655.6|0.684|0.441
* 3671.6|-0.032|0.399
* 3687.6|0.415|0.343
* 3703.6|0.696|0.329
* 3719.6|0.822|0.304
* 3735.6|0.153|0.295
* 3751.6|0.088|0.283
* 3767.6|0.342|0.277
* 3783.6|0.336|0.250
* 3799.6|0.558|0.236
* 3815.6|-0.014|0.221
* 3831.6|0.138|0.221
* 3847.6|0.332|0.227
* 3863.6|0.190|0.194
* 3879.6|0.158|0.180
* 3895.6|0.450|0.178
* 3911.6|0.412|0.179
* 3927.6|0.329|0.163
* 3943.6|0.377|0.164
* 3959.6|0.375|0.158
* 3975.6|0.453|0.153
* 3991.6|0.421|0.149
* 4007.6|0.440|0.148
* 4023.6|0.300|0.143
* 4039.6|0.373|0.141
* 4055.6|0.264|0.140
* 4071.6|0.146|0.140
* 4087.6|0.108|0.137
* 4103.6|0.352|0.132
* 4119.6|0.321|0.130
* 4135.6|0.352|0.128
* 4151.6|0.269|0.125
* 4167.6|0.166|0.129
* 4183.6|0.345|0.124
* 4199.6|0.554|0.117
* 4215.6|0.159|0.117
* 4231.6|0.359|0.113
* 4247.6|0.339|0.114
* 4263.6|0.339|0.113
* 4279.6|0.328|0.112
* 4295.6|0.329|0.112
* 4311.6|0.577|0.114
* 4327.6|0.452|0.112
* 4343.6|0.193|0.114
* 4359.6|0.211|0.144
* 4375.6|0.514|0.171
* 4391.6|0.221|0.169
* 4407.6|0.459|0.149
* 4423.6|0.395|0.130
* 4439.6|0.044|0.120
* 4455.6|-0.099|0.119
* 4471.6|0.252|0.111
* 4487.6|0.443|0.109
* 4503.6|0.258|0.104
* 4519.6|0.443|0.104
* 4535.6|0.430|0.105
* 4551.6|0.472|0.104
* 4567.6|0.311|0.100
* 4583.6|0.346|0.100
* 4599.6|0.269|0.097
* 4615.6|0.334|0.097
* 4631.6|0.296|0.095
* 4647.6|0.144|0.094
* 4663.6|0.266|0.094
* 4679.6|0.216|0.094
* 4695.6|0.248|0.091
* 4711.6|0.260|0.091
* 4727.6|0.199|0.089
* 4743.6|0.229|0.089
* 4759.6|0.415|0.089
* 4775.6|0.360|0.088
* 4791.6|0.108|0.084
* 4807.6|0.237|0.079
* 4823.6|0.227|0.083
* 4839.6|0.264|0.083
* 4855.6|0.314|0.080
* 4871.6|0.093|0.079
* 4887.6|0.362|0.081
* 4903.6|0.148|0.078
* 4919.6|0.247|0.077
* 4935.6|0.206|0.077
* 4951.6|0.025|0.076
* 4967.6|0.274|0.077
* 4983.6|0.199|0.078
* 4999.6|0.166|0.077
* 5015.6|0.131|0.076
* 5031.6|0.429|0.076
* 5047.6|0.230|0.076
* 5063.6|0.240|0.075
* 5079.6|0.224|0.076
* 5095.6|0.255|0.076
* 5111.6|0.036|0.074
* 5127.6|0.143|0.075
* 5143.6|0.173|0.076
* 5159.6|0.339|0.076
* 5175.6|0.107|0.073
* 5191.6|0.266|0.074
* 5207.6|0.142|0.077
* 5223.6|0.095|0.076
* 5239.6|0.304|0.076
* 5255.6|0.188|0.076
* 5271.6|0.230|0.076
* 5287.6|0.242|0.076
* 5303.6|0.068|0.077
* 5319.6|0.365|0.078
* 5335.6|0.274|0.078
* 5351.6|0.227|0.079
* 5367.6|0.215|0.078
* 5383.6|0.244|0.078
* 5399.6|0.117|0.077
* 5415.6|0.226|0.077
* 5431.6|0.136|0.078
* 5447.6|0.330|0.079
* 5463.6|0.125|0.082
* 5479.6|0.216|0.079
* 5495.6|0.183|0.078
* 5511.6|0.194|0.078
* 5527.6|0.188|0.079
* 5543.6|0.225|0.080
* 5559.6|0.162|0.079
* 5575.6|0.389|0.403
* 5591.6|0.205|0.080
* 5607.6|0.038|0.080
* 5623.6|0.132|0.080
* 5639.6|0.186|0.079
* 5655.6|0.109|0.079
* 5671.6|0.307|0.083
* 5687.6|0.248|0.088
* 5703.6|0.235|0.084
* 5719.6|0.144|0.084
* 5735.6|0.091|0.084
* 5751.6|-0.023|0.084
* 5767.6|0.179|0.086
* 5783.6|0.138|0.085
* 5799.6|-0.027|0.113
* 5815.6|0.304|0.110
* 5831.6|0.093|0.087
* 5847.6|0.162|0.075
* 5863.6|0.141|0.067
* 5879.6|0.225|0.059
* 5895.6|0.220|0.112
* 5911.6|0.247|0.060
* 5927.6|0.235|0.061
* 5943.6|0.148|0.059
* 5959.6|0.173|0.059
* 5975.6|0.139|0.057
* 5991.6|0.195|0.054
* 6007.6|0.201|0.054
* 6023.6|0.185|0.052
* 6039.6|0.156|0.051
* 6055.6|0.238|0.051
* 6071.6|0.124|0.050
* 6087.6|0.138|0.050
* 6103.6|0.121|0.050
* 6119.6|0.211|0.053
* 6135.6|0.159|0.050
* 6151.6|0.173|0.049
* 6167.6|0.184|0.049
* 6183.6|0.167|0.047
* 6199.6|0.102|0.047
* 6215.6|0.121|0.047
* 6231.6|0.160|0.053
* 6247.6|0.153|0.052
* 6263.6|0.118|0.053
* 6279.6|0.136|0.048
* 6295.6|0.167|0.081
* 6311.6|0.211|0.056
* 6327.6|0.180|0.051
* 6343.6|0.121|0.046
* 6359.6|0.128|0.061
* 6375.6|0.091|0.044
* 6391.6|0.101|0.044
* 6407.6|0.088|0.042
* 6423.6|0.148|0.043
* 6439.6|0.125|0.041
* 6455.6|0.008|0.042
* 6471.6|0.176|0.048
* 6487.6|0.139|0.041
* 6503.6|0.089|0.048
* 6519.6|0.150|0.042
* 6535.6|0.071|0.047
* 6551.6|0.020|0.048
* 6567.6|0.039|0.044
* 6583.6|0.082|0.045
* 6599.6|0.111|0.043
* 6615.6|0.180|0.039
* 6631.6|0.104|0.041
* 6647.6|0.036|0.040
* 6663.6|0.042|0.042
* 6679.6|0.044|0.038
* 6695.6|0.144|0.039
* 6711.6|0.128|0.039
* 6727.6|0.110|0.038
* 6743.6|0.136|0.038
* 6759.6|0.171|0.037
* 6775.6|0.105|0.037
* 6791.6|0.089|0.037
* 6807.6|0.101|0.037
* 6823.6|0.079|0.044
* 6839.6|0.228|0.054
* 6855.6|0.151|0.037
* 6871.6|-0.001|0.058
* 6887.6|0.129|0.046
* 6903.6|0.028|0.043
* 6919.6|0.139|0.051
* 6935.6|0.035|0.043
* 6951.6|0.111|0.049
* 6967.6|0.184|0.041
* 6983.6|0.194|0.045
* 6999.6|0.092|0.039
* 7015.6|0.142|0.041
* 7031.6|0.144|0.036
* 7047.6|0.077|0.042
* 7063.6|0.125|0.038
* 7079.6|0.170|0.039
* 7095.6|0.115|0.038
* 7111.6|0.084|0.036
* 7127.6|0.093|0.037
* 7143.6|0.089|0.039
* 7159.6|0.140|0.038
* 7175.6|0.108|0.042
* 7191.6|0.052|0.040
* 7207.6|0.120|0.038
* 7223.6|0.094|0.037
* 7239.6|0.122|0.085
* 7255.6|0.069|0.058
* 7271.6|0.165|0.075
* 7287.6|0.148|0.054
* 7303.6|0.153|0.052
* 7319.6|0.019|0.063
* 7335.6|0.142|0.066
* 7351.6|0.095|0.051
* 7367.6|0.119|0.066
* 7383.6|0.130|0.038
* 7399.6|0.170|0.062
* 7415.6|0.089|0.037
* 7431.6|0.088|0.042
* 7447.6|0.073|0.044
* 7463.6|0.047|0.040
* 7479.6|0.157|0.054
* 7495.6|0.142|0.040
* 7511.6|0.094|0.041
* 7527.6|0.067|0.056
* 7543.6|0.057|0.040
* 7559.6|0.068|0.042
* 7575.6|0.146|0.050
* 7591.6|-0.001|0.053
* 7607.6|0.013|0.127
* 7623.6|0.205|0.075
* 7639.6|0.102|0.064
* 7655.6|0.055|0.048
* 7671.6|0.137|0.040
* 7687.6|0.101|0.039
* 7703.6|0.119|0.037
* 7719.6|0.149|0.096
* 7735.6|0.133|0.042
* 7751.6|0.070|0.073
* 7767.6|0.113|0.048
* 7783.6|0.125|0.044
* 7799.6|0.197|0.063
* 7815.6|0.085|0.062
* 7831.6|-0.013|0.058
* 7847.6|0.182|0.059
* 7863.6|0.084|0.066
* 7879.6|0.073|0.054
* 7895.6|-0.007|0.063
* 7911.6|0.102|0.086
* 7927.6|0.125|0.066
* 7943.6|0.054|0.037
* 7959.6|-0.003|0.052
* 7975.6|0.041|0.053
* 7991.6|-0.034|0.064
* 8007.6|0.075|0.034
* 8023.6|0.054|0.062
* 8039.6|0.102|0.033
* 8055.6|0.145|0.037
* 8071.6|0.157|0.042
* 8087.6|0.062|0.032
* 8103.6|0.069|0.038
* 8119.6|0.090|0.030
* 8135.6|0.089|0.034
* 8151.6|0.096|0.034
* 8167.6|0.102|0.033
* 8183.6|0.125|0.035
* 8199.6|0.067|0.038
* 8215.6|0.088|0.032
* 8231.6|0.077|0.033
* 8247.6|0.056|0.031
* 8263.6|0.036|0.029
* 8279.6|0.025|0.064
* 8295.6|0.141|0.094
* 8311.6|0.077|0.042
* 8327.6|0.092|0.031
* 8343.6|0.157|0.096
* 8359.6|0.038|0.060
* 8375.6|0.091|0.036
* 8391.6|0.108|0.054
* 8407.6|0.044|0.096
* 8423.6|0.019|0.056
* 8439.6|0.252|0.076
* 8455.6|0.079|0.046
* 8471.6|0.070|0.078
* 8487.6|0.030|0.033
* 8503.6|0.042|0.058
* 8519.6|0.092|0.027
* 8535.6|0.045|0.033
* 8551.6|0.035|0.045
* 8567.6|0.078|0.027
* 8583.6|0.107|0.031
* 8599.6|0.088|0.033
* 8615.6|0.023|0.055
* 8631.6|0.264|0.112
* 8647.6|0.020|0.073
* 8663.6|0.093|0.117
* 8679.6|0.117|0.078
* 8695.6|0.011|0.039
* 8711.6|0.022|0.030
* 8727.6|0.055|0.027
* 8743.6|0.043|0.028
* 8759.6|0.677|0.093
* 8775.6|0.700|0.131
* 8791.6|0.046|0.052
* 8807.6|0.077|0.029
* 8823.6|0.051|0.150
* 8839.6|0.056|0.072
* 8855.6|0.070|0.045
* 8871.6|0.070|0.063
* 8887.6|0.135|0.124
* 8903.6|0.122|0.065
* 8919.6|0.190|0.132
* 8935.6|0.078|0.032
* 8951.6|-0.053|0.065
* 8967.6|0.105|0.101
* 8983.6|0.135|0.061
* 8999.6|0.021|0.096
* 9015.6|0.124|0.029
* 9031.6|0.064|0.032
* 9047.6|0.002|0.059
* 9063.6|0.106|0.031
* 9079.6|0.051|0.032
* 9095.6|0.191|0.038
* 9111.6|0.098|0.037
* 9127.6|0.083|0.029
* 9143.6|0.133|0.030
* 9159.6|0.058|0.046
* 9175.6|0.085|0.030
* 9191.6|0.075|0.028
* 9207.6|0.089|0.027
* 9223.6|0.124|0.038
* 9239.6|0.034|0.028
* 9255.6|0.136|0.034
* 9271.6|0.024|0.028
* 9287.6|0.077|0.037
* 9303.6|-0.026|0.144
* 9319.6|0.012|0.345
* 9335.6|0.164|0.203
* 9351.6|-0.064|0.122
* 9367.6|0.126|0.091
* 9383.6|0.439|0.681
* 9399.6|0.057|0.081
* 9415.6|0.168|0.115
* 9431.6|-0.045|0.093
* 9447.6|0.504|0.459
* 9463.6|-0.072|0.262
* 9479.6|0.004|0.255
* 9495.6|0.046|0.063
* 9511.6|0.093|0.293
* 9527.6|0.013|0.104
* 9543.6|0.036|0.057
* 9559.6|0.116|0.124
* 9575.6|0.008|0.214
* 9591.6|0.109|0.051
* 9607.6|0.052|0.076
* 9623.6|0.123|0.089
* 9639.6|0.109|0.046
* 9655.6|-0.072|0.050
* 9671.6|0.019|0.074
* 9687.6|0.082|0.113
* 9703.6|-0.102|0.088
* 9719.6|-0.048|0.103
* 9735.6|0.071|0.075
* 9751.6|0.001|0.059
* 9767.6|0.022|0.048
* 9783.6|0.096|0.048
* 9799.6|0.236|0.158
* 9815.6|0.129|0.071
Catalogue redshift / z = 1.35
